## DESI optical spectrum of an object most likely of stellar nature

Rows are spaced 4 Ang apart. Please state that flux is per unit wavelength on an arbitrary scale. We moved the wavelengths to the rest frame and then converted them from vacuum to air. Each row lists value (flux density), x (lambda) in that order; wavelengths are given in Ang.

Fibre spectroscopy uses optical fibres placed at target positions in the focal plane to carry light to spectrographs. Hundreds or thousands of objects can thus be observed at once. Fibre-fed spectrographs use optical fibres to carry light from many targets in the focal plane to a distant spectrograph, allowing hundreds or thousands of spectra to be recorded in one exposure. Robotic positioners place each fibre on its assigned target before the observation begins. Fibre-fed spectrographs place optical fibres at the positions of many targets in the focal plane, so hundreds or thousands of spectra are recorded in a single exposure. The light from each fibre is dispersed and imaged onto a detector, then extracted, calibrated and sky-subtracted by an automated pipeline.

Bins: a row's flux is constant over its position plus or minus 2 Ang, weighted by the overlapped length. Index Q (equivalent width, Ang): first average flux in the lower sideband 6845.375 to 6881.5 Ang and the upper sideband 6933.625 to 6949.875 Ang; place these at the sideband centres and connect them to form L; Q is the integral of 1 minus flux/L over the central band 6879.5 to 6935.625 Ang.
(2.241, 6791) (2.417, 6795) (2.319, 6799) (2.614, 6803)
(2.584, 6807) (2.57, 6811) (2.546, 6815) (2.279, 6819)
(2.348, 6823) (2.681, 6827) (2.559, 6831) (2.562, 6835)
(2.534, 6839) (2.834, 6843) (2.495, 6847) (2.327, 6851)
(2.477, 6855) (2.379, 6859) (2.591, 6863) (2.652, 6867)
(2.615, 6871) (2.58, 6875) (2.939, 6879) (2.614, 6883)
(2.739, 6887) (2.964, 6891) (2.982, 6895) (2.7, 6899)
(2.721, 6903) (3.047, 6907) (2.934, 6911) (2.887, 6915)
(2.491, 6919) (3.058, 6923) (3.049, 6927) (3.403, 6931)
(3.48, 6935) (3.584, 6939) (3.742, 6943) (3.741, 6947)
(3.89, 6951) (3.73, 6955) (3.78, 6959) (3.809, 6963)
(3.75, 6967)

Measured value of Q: 4.5 Ang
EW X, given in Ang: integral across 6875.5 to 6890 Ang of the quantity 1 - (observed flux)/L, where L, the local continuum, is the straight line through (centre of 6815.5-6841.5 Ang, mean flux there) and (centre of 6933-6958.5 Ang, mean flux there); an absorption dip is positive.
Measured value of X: 1.4 Ang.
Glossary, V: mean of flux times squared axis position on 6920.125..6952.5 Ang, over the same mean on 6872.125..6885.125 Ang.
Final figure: 1.30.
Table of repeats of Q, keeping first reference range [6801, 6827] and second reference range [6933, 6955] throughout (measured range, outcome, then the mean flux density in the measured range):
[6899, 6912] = 1.8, 2.87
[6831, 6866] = 3.5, 2.53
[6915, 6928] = 2.4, 2.86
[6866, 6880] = 1.7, 2.68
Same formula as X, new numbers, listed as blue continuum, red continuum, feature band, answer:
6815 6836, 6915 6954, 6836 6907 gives 4.7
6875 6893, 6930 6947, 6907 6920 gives 1.5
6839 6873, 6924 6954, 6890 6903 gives 0.8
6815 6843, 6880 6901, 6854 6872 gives 0.9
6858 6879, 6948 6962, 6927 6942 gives 0.3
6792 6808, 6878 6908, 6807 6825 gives 0.5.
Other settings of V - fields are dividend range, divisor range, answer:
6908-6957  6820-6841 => 1.36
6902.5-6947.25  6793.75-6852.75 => 1.30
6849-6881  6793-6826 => 1.06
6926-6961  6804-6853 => 1.48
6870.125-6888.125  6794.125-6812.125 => 1.10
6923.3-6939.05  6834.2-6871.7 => 1.33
